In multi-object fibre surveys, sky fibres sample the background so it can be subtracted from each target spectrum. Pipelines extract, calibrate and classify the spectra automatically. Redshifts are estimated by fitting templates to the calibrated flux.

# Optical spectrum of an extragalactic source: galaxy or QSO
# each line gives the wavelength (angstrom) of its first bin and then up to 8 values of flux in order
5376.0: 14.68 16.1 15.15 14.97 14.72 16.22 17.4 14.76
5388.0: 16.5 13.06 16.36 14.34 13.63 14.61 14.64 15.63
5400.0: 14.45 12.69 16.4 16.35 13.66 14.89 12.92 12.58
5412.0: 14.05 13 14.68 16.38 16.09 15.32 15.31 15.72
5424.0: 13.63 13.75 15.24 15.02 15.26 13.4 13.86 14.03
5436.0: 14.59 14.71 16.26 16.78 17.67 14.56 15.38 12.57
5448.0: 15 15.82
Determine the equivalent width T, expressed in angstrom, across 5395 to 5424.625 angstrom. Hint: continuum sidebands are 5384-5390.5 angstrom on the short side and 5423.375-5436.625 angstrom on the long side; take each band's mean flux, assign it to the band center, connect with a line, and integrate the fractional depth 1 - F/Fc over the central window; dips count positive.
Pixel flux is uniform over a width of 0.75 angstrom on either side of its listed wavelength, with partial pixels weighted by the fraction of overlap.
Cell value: 0.4 angstrom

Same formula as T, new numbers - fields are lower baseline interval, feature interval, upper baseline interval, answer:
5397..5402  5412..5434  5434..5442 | 0.5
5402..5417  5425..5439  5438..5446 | 0.9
